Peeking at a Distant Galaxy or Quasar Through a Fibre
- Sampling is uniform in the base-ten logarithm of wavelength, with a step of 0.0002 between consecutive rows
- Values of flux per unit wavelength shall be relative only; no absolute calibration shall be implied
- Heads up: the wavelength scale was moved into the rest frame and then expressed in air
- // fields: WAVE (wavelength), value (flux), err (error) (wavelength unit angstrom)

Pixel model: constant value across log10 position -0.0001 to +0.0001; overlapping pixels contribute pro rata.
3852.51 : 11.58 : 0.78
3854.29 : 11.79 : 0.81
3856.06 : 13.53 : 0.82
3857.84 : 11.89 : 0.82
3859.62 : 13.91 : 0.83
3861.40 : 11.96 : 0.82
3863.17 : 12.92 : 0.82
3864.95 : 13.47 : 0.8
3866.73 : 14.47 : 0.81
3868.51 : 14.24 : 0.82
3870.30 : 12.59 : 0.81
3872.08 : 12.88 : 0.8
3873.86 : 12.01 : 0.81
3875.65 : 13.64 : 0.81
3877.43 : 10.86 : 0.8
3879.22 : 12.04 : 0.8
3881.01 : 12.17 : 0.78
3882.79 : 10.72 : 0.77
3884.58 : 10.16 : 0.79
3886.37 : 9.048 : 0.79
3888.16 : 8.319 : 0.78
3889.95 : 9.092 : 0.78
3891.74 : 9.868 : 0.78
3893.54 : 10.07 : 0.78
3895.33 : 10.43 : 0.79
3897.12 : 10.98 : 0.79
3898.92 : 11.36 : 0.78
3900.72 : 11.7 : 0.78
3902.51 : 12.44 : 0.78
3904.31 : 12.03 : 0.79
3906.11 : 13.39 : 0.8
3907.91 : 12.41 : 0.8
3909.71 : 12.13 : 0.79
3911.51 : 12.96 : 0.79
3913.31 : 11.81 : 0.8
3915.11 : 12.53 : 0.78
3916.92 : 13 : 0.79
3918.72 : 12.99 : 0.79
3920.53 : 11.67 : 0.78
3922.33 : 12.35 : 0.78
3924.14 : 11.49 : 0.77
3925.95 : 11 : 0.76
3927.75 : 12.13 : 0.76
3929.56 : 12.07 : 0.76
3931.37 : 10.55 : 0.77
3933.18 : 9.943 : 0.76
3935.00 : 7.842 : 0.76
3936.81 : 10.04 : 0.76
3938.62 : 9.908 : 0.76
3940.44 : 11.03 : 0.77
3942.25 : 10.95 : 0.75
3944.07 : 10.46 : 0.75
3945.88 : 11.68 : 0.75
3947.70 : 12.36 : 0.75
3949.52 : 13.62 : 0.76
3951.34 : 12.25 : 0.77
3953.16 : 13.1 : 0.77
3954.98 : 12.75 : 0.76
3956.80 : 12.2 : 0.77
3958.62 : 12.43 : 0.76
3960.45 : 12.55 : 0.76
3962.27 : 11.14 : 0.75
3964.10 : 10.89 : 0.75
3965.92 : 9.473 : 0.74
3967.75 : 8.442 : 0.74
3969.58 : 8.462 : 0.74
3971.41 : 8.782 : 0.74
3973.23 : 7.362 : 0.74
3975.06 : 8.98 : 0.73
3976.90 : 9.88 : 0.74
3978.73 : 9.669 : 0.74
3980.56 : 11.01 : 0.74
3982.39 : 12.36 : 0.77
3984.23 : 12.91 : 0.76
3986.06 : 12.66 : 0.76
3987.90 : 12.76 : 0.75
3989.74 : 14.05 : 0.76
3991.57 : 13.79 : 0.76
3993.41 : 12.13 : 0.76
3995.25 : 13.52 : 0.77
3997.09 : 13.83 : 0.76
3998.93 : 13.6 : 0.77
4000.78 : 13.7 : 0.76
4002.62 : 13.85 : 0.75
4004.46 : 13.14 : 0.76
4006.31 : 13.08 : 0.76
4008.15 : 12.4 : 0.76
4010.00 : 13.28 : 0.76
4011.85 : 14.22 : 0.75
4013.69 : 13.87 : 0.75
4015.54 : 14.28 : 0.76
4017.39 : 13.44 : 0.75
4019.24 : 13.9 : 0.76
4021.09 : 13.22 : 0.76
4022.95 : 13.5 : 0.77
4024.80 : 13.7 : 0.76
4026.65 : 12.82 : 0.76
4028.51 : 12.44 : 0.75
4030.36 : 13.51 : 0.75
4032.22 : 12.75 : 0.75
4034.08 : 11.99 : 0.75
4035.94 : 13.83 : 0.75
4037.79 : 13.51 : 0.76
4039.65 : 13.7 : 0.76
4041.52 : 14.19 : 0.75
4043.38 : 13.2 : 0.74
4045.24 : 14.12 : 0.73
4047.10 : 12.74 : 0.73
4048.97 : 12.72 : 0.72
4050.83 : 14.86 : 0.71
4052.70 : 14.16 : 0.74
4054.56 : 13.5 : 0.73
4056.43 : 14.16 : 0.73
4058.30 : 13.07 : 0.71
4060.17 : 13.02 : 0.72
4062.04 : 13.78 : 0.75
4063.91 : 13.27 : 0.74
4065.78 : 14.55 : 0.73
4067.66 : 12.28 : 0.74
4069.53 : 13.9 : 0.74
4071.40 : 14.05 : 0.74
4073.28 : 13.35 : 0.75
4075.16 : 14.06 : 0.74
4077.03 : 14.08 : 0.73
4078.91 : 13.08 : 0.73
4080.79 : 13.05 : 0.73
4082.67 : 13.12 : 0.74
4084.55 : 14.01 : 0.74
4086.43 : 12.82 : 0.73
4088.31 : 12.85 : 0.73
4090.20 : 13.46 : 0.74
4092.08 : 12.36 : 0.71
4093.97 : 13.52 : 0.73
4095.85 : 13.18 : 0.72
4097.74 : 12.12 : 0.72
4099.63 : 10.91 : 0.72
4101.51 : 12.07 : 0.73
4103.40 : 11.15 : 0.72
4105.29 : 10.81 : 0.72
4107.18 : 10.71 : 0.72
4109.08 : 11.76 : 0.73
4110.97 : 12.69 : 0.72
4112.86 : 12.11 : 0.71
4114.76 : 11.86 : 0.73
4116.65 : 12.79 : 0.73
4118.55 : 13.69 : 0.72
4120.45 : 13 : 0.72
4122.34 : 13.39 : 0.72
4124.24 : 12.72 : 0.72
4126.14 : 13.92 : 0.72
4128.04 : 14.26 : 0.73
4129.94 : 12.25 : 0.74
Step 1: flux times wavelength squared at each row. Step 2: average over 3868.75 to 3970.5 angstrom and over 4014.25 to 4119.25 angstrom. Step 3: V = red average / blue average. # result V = 1.24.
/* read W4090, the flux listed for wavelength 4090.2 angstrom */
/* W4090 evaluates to 13.46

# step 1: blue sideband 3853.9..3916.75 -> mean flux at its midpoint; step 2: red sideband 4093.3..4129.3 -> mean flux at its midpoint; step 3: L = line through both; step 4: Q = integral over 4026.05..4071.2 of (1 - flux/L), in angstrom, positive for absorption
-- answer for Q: -4.18 angstrom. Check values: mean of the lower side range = 11.9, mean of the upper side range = 12.5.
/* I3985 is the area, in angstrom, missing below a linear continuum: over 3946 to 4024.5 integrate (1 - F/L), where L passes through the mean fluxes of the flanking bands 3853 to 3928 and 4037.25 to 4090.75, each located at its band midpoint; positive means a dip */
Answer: 3.6 angstrom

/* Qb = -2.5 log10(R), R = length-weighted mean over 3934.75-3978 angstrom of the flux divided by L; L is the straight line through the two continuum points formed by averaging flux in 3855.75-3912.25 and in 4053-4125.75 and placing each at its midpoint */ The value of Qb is 0.14 mag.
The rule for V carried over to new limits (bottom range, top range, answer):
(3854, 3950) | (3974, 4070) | 1.20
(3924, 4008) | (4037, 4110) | 1.20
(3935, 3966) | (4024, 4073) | 1.23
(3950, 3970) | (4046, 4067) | 1.26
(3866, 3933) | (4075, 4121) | 1.19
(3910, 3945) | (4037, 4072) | 1.28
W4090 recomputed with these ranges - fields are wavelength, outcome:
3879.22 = 12.04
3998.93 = 13.6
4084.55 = 14.01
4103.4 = 11.15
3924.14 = 11.49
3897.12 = 10.98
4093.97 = 13.52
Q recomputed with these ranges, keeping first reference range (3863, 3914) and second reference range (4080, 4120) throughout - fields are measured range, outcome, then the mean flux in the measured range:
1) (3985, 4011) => -2.6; 13.3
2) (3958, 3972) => 2.0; 10.3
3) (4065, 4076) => -1.2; 13.7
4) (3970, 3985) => 2.5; 10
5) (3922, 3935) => 0.8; 11.1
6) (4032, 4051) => -1.8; 13.4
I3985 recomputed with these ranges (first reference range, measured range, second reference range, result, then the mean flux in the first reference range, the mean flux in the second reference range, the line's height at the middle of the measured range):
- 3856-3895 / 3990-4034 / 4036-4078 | -0.65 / 11.7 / 13.7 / 13.2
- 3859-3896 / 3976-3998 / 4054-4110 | -0.08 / 11.6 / 12.9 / 12.3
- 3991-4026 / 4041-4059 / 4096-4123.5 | -1.04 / 13.5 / 12.1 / 12.9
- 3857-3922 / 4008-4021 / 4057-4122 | -1.23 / 11.9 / 12.8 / 12.5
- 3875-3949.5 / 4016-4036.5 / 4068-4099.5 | -1.03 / 11.3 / 13.2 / 12.6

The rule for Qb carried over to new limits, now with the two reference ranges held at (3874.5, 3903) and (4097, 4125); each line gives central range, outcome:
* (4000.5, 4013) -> -0.16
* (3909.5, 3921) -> -0.14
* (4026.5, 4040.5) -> -0.13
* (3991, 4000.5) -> -0.17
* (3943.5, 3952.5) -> -0.10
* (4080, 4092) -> -0.10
